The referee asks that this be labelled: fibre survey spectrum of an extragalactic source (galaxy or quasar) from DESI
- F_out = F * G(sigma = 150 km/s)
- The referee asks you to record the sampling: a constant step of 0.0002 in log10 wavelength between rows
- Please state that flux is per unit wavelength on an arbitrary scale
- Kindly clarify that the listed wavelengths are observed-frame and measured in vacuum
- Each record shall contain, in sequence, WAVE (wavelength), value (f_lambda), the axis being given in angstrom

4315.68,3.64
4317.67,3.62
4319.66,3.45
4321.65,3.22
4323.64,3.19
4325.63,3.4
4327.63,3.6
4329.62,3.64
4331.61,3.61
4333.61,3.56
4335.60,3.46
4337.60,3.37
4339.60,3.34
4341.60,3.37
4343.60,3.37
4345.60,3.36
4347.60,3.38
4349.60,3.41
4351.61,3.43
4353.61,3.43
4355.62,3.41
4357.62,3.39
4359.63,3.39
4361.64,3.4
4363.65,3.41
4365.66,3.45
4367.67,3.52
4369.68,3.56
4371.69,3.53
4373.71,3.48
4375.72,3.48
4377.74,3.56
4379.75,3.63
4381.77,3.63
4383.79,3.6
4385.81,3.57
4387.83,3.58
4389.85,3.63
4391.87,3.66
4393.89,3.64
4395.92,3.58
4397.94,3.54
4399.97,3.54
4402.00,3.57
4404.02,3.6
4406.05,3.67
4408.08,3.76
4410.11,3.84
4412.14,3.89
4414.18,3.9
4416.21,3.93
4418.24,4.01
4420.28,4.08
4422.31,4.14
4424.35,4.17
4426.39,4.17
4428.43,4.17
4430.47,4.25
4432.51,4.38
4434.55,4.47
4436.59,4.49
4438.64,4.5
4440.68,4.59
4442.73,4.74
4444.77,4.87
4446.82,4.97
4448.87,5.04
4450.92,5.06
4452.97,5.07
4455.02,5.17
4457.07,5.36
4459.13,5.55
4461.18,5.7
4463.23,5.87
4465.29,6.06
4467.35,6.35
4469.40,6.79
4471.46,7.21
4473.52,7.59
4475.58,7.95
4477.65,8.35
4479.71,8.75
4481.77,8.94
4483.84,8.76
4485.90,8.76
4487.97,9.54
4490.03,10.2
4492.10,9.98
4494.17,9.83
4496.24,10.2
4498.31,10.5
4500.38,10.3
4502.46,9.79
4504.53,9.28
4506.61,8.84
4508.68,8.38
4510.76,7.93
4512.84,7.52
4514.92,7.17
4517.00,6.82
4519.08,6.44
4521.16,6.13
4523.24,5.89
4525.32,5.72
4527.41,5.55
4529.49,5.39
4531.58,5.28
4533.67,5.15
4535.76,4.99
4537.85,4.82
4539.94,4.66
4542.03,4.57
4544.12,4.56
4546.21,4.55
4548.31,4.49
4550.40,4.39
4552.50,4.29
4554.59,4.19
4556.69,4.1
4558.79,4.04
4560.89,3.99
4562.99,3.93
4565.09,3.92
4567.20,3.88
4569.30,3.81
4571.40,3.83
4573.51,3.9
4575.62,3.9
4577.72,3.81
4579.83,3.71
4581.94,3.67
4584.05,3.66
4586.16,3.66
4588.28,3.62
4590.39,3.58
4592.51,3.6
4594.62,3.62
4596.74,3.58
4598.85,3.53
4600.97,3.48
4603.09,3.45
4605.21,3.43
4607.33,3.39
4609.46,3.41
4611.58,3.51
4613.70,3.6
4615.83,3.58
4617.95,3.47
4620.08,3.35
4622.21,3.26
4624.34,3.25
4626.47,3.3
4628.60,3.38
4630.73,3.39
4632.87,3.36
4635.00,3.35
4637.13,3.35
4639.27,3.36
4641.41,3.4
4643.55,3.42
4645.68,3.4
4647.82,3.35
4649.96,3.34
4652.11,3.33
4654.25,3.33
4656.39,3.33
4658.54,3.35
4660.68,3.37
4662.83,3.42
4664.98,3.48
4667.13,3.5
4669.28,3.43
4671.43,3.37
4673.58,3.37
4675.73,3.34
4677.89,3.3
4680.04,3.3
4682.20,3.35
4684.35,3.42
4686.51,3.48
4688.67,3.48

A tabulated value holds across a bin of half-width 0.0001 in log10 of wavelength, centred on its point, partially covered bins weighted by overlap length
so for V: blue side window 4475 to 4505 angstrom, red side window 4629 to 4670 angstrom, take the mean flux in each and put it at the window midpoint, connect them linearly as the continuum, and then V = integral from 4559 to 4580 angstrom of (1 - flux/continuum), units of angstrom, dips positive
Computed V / 8.3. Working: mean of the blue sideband 9.43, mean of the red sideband 3.38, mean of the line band 3.88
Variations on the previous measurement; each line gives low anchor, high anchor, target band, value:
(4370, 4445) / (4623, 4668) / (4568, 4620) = -1.9 angstrom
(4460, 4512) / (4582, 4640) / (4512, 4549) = 6.5 angstrom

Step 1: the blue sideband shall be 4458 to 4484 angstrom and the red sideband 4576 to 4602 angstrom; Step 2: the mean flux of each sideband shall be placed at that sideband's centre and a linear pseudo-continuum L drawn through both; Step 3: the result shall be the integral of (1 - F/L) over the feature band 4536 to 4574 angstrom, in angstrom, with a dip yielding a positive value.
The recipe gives 3.39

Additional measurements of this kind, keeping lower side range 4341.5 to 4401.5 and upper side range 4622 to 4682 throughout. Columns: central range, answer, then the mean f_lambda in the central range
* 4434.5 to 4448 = -4.7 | 4.68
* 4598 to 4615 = -0.5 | 3.47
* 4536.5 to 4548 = -4.1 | 4.63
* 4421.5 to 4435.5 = -3.1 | 4.25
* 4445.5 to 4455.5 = -4.6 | 5.05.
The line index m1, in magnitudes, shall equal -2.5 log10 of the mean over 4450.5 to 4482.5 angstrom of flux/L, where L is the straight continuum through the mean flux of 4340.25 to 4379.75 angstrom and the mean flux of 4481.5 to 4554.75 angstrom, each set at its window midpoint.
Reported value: -0.12 mag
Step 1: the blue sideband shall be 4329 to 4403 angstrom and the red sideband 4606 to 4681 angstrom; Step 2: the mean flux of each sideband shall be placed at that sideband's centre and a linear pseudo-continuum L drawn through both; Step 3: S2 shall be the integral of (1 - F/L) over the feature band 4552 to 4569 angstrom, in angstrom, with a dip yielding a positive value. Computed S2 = -3.0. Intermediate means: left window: 3.5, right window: 3.38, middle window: 4.02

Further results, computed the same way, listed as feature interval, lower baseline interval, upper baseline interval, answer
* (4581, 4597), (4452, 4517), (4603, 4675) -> 4.1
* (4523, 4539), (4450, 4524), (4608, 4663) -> 2.8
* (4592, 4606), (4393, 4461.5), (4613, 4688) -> 0.3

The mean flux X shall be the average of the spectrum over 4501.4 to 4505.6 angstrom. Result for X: 9.51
